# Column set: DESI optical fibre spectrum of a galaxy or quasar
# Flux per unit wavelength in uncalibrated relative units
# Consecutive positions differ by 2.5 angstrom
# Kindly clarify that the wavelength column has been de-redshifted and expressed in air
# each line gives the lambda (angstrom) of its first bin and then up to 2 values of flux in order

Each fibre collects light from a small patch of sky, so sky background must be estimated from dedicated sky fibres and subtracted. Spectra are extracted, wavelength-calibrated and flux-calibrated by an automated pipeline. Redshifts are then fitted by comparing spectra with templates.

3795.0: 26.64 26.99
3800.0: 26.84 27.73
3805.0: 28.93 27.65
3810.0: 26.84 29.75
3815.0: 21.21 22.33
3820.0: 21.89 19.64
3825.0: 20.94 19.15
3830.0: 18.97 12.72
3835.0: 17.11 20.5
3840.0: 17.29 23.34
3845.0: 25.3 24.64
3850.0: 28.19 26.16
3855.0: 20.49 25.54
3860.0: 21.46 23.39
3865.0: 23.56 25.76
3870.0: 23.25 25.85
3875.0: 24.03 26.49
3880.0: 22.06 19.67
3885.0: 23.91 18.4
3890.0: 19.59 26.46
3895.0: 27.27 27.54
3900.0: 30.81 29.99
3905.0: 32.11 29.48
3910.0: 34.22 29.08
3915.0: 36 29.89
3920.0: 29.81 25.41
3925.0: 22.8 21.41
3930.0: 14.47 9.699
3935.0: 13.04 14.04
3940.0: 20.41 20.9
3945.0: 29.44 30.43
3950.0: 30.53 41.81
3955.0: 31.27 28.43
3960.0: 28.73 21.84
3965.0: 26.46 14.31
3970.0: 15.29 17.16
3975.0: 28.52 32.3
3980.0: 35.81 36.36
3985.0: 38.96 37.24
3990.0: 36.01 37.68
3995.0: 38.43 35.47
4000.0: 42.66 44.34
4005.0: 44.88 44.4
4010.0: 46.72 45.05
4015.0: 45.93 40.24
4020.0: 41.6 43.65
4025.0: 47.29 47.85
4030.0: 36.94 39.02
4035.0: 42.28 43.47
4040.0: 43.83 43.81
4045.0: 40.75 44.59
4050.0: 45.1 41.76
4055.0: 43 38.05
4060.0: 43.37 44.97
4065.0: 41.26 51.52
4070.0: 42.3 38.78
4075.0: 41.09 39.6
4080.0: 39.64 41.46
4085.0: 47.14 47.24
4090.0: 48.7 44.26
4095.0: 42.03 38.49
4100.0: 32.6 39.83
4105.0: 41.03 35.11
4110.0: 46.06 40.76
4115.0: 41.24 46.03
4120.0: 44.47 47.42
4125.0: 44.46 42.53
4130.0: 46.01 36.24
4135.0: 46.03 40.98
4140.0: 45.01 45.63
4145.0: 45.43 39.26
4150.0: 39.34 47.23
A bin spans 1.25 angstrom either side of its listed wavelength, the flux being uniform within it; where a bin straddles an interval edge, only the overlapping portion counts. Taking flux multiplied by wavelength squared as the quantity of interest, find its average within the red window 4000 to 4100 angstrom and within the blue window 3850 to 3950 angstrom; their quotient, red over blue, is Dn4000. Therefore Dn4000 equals 1.9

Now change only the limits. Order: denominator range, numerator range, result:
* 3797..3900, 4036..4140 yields 2.05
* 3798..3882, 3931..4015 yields 1.43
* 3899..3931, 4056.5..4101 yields 1.63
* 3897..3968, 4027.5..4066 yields 1.72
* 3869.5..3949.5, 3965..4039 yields 1.61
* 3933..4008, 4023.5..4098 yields 1.49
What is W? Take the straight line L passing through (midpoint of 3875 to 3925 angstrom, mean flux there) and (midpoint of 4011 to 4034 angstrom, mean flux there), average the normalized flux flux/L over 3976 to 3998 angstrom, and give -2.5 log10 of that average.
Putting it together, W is 0.06 mag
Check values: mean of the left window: 27.1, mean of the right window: 43.1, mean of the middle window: 36.4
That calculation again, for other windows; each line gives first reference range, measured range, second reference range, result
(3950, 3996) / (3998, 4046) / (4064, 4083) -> -0.203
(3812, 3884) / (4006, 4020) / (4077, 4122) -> -0.244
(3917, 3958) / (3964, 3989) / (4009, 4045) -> 0.160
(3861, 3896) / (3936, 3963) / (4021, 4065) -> 0.180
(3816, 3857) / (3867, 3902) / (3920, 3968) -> -0.097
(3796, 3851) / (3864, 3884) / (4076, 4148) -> 0.114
